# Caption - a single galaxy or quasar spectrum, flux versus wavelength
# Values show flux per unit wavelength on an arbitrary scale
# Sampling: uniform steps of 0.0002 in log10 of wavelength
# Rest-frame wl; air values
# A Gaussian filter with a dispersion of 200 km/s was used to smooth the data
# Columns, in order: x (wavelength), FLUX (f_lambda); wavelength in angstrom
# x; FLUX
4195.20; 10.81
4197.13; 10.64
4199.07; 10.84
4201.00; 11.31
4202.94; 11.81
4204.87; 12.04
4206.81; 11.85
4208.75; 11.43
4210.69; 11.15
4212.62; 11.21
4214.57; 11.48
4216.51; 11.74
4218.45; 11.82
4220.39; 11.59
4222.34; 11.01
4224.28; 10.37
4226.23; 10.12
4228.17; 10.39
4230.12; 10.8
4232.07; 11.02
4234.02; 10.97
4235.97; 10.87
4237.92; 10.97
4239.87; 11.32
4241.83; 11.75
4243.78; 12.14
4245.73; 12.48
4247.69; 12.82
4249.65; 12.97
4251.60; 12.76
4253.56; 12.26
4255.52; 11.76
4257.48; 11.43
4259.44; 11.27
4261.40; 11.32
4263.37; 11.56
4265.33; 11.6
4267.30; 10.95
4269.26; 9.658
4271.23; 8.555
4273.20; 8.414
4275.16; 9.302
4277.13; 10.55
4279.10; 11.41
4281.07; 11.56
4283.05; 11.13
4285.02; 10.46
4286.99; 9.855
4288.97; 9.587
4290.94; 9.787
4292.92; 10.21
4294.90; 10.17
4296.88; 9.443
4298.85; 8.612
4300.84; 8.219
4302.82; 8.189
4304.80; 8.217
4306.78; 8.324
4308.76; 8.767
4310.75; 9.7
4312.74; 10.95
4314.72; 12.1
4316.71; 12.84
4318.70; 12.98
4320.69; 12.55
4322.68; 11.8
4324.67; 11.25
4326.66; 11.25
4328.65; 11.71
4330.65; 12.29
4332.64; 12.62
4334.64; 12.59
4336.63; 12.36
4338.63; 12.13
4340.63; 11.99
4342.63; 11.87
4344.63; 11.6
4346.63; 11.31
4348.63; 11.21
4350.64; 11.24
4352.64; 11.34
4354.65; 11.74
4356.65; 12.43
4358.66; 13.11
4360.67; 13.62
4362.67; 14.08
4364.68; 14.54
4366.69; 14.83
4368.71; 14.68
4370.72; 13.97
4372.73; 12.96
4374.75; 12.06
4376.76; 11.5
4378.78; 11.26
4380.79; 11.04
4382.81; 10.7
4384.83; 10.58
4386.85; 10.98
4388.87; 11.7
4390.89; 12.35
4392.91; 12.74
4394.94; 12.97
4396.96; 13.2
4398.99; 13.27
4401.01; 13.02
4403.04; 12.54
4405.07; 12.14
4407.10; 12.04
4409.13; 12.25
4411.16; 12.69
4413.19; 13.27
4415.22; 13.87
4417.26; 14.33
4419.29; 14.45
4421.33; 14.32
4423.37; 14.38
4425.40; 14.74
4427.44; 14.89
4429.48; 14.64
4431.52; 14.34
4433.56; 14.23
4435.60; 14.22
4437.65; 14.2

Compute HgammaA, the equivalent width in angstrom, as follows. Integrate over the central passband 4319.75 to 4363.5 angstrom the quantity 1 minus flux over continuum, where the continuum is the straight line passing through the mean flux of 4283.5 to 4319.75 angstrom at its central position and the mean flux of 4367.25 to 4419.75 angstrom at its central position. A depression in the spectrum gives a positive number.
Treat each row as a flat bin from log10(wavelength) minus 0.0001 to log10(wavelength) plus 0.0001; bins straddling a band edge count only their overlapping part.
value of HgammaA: -4.0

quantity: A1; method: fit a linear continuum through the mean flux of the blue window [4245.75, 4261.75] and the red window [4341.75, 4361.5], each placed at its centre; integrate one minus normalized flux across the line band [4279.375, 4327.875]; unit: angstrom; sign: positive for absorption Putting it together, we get 6.7 angstrom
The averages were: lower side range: 12.1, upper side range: 11.9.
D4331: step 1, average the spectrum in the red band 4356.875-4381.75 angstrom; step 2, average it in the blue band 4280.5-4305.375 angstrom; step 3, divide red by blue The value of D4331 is 1.4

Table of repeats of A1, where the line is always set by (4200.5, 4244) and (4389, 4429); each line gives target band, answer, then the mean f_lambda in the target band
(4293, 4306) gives 3.44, 8.9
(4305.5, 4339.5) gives 2.36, 11.5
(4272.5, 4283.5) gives 1.36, 10.4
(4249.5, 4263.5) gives -0.30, 11.9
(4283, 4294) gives 1.74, 10.1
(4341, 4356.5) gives 1.36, 11.5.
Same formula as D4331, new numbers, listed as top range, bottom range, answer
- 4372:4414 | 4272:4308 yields 1.26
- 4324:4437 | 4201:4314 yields 1.19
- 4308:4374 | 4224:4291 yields 1.12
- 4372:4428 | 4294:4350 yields 1.16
